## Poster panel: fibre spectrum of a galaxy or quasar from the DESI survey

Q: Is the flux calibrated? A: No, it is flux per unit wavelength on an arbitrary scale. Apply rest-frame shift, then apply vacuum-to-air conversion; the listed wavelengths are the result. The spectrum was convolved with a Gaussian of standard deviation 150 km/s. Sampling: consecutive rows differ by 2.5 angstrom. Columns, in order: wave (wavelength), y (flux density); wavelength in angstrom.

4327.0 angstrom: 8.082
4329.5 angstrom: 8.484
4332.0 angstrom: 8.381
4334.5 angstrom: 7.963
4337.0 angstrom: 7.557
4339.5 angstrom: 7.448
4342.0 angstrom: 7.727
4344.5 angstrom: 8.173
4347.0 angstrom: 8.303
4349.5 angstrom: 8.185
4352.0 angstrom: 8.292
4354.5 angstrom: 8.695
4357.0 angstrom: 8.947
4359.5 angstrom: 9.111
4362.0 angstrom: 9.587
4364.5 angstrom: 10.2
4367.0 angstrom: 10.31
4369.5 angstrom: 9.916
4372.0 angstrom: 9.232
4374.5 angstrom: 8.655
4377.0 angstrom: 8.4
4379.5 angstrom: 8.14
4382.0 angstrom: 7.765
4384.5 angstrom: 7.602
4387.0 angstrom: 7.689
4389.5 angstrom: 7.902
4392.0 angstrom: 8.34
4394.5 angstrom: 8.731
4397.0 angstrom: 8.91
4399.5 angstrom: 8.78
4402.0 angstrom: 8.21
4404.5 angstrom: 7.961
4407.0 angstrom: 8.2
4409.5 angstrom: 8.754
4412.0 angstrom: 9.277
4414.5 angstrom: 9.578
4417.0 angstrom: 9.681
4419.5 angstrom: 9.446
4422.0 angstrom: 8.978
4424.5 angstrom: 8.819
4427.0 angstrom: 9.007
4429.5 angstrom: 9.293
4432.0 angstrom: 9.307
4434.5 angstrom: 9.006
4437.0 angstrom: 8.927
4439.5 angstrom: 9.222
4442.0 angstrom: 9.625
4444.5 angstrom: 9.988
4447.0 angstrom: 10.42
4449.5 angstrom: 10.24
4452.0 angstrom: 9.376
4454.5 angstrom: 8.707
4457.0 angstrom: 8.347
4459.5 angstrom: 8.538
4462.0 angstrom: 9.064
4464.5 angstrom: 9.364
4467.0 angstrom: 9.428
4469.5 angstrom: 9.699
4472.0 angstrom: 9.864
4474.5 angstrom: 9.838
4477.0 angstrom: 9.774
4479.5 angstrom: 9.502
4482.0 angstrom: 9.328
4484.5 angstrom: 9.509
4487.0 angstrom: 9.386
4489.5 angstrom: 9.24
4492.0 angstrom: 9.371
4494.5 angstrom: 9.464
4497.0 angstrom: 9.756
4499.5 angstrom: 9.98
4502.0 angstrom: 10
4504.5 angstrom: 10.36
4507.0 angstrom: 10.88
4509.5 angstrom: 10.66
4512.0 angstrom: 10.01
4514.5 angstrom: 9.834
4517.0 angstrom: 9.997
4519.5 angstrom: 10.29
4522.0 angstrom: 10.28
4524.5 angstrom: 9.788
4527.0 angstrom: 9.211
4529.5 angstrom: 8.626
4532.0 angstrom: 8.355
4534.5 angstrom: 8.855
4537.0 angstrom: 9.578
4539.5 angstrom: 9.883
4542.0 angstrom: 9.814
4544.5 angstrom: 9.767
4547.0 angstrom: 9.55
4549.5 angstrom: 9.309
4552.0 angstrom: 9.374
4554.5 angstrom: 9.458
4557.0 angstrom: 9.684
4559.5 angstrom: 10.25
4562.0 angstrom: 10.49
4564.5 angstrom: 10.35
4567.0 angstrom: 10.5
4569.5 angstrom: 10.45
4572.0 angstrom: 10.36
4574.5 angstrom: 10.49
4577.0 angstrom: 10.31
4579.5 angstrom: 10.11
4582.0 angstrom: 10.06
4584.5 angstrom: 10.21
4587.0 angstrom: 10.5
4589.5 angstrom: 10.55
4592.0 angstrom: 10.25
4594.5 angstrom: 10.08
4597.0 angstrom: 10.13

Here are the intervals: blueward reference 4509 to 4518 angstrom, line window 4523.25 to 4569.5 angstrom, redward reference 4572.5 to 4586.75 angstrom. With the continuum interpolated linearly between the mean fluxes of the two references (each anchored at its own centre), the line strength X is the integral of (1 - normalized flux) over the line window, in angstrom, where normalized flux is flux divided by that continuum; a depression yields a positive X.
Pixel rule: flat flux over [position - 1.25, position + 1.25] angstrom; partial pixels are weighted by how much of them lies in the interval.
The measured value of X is 2.49 angstrom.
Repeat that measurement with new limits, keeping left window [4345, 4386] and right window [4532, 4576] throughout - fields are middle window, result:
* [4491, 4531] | -1.2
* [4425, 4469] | -0.1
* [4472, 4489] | -0.2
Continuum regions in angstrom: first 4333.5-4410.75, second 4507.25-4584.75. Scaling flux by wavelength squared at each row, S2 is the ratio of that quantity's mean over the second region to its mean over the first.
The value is 1.26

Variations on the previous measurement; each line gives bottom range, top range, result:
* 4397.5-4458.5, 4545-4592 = 1.18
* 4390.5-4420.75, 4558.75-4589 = 1.26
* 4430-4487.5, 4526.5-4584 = 1.09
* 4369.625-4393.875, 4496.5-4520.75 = 1.30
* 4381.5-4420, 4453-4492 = 1.12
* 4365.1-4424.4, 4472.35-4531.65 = 1.17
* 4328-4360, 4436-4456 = 1.22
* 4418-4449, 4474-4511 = 1.08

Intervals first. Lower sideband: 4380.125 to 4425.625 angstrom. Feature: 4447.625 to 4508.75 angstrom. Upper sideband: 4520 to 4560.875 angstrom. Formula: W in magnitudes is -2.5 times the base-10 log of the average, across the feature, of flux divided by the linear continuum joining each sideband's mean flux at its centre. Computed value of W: -0.05 mag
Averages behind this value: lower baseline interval 8.58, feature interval 9.56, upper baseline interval 9.5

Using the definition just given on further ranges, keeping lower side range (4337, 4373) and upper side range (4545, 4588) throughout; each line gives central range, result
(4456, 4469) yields 0.05 mag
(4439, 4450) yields -0.06 mag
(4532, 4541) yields 0.07 mag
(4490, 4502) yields 0.00 mag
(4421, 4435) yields 0.02 mag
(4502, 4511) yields -0.09 mag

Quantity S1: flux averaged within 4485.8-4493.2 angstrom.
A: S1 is 9.33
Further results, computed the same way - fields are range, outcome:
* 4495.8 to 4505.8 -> 10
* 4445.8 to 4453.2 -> 10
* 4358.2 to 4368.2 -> 9.8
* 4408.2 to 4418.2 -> 9.32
